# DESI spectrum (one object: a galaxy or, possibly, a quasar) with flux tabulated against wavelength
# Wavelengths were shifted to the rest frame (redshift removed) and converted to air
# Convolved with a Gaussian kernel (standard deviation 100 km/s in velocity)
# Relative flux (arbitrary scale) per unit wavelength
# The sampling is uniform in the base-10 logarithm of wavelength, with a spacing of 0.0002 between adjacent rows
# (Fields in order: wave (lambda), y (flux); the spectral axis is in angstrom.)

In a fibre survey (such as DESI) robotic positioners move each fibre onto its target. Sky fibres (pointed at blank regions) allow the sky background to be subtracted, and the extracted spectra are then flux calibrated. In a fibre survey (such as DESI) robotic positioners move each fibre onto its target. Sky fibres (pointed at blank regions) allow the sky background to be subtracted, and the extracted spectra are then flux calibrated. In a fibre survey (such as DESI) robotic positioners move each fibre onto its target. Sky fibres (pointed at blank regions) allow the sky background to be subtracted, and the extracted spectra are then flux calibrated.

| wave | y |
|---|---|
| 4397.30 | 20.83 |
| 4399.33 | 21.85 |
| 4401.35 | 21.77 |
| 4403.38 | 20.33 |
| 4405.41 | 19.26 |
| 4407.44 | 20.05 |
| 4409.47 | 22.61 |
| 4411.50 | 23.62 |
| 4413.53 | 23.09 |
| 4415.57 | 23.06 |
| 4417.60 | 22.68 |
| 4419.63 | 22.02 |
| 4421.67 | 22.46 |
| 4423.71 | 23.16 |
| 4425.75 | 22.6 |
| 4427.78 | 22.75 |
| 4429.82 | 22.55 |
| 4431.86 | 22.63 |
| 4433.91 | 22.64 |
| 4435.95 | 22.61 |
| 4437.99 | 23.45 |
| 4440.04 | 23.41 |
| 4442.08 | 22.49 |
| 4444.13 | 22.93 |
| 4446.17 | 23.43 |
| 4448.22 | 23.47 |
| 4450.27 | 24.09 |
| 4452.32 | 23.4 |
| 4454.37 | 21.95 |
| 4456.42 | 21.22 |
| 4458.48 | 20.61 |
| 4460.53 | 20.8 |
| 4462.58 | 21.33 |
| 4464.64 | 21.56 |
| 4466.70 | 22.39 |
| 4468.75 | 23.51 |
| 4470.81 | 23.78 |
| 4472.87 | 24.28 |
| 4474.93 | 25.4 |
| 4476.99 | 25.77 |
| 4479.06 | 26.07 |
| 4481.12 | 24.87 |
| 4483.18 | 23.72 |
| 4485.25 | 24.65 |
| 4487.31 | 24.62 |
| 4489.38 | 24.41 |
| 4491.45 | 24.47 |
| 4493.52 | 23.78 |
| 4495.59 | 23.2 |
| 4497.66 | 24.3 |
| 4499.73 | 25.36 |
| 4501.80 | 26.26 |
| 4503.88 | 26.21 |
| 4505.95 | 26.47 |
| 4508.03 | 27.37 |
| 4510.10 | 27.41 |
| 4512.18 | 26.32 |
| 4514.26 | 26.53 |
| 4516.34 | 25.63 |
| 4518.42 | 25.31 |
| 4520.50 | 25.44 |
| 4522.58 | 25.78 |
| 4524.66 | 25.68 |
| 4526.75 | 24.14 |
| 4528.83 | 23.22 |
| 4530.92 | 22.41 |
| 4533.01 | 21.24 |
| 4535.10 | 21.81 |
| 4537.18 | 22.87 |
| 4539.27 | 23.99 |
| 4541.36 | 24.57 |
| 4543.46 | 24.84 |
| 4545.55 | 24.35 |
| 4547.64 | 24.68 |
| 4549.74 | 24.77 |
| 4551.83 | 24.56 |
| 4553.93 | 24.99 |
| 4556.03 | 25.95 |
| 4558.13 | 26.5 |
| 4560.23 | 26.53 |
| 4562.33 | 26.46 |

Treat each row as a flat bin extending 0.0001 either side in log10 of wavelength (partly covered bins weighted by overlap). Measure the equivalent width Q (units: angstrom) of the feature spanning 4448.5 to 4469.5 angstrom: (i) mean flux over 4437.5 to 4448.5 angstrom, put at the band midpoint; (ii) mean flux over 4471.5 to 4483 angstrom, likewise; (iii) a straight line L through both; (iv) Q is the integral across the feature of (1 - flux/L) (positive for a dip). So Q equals 1.7 angstrom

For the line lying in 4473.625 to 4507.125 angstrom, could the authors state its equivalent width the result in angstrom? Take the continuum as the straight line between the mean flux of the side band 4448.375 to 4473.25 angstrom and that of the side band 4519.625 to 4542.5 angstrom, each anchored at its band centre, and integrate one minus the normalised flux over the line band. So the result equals -2.9 angstrom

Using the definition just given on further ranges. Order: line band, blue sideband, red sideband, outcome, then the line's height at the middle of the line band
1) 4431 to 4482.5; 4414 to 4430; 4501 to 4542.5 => 0.7 angstrom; 23.5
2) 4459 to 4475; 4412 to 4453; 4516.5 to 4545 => 0.5 angstrom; 23.3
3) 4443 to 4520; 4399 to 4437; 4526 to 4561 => -3.4 angstrom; 23.2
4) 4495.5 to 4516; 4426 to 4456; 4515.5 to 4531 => -1.4 angstrom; 24.4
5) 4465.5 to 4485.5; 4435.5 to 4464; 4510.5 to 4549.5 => -1.1 angstrom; 23.1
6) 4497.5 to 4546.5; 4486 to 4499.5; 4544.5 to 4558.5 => -0.6 angstrom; 24.6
